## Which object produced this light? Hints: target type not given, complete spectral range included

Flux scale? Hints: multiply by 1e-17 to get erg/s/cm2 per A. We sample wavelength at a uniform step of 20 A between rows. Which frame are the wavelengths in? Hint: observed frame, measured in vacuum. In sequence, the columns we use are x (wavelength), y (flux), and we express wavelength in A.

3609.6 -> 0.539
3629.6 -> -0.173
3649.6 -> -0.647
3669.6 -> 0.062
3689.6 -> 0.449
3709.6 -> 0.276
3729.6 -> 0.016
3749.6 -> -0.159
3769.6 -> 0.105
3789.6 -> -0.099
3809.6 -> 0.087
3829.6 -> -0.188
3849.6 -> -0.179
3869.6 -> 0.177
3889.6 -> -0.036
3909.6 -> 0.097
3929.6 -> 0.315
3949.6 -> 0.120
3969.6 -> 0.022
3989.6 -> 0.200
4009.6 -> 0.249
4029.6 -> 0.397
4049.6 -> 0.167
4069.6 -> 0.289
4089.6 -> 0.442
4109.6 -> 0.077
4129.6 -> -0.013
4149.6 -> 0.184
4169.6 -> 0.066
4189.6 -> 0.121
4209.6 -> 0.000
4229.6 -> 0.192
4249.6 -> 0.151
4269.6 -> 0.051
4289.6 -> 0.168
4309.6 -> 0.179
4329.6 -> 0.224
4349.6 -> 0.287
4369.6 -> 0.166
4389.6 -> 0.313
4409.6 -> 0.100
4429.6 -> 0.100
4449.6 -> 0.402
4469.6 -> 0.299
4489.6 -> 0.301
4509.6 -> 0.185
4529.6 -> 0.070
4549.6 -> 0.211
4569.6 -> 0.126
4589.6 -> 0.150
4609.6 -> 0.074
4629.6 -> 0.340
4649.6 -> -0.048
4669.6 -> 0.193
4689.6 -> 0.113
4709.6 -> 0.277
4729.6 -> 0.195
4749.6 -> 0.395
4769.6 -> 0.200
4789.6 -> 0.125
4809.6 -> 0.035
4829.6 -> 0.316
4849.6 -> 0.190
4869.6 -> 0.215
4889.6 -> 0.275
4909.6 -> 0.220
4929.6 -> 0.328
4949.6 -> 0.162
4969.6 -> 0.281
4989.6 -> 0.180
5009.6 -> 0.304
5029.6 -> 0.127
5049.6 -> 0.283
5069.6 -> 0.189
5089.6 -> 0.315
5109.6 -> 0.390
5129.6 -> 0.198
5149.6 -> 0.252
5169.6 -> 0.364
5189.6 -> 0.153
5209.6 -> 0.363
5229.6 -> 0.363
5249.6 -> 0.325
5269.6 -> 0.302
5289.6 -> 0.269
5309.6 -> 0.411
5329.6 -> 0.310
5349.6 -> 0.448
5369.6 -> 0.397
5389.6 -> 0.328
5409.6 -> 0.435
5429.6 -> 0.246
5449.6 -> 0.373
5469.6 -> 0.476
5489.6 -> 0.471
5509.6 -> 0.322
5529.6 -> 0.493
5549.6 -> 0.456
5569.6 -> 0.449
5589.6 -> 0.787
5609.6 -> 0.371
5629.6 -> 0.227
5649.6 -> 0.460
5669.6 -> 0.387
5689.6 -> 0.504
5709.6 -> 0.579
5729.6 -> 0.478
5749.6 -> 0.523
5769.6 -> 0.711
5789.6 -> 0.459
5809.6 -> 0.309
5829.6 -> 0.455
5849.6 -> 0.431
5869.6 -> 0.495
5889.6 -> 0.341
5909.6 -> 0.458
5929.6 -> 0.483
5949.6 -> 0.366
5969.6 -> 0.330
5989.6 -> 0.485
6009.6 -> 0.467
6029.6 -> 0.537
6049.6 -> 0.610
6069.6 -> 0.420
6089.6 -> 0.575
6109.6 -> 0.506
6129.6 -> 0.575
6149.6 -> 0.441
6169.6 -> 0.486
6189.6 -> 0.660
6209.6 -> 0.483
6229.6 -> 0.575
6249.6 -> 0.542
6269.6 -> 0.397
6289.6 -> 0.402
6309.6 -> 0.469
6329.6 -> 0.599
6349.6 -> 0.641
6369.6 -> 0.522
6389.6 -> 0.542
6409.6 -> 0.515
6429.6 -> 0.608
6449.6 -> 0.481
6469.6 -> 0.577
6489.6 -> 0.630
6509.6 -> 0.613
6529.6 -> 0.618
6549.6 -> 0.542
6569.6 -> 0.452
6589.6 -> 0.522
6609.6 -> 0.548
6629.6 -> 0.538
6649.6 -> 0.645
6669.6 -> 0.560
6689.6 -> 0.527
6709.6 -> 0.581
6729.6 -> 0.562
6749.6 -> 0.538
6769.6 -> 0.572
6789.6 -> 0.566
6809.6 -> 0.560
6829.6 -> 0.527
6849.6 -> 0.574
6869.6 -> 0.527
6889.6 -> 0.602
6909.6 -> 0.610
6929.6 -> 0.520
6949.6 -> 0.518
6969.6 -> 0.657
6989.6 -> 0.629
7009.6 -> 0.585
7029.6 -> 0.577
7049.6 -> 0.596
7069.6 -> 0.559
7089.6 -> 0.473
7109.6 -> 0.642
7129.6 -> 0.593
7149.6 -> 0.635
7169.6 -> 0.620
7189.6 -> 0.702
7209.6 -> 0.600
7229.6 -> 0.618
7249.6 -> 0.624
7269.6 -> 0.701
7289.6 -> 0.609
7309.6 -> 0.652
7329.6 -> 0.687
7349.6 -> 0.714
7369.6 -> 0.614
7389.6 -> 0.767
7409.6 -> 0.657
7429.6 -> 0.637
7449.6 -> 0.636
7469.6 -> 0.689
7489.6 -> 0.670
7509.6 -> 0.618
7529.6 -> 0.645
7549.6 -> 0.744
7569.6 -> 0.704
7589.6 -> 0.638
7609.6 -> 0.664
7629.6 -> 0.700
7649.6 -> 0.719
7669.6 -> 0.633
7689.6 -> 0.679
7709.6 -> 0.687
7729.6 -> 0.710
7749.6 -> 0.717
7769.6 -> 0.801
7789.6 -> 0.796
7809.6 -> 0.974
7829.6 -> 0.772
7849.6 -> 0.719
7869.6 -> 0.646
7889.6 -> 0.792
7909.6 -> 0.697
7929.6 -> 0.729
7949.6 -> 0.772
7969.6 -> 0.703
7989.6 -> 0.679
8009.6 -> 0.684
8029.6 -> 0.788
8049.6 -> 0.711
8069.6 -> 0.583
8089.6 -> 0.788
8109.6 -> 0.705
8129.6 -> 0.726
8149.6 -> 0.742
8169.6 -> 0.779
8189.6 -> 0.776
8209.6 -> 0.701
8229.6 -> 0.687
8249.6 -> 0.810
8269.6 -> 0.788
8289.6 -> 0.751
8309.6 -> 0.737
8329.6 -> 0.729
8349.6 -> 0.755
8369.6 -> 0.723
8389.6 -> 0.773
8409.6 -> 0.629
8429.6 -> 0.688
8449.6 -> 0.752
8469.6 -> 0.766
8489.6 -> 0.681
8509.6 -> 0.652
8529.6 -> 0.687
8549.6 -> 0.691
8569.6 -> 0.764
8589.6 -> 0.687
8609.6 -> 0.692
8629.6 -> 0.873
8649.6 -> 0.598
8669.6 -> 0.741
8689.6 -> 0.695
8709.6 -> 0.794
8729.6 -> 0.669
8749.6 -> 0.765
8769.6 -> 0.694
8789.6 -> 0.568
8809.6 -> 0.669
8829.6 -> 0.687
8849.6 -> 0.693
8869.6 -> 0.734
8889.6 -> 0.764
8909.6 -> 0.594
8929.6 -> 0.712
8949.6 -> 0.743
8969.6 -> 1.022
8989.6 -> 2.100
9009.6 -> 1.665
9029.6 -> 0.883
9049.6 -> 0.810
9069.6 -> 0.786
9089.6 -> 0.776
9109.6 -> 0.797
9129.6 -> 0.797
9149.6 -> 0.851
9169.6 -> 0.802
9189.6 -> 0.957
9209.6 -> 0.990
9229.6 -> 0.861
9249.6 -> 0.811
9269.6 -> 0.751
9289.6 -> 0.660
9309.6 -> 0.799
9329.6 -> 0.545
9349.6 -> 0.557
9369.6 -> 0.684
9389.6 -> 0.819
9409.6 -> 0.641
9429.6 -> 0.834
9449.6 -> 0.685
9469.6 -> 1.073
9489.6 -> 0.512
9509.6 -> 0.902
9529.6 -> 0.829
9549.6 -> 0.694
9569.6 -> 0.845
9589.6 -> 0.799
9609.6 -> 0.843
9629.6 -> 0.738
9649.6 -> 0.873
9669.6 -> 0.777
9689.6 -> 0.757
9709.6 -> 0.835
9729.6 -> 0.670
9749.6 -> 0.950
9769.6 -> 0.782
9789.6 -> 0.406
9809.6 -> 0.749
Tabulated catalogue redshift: 0.369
